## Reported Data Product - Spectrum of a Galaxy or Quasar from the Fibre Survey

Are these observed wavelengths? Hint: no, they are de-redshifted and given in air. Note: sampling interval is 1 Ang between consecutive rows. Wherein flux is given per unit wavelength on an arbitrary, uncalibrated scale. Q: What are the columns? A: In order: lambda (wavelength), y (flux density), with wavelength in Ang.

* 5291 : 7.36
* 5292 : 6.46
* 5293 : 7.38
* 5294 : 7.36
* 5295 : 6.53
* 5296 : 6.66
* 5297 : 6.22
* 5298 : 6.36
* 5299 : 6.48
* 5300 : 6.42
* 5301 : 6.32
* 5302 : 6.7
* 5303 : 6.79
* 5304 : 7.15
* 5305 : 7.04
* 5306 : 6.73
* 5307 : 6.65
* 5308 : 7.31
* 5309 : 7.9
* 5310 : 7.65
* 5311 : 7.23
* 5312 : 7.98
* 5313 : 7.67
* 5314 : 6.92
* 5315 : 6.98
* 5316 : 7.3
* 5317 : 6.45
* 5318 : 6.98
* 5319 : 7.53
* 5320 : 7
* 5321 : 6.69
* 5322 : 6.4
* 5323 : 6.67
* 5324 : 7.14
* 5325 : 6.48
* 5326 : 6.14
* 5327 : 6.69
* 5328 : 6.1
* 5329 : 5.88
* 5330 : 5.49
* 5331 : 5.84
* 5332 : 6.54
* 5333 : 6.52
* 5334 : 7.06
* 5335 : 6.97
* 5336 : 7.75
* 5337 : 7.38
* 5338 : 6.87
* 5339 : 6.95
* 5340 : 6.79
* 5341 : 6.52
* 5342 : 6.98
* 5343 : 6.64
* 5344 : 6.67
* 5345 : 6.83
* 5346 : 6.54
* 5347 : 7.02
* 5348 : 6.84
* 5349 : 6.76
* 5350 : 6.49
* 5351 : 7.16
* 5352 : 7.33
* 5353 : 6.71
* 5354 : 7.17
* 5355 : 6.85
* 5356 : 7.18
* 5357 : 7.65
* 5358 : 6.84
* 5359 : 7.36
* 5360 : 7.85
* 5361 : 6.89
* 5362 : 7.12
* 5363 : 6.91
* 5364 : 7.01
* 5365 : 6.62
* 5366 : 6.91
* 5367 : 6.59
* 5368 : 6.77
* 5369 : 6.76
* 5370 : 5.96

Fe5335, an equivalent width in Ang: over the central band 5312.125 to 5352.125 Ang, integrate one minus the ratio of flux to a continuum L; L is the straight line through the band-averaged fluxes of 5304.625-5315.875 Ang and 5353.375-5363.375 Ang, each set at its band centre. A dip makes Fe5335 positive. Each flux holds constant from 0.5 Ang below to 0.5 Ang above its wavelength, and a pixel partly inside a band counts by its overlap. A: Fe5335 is 2.5 Ang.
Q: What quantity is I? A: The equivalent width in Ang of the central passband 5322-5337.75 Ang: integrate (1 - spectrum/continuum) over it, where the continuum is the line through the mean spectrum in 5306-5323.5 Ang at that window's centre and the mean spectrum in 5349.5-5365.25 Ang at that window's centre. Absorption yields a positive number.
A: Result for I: 1.2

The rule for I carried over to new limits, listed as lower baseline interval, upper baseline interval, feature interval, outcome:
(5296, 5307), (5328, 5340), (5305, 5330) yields -1.0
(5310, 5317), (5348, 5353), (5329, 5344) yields 0.7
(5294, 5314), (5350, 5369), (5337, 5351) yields 0.4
